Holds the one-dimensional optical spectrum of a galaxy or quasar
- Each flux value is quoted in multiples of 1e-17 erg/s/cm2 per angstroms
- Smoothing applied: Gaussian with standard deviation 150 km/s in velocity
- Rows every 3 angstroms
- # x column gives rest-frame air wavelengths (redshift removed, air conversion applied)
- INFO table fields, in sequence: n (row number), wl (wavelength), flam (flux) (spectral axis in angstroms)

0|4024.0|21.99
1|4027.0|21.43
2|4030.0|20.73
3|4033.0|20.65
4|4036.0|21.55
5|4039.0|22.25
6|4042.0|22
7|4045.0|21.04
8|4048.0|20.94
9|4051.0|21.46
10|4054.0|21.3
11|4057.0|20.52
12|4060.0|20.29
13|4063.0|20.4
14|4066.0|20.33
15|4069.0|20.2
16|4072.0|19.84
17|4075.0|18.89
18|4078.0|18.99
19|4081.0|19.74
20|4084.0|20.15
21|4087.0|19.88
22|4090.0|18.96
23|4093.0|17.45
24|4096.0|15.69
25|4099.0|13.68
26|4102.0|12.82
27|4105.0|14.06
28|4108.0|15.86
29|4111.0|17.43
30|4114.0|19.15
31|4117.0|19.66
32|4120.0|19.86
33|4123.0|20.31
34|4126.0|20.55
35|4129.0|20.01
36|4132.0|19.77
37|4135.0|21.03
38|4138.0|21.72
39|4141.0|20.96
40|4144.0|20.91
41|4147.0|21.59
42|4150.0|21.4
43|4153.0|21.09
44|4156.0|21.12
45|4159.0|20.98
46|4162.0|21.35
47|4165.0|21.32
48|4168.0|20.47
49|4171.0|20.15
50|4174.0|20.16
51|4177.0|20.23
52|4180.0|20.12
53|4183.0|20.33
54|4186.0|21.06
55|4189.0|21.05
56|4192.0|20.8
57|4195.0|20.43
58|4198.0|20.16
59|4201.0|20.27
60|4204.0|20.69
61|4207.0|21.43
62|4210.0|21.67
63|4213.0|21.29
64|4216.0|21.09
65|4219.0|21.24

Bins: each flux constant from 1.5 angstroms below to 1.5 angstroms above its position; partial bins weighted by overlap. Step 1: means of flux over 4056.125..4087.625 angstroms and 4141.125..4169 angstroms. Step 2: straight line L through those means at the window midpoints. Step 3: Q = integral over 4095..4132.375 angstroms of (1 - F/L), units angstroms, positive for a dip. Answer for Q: 5.44 angstroms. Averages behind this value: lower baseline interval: 19.9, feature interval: 17.6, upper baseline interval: 21.1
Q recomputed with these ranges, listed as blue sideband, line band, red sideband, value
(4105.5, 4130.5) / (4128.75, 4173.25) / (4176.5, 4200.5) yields -2.90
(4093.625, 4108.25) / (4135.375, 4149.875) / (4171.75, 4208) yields -3.32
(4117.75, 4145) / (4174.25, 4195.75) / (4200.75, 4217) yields 0.41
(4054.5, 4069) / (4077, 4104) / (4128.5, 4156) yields 4.23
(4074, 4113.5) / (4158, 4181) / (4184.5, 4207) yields -0.94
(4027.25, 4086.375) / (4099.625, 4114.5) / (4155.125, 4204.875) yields 3.68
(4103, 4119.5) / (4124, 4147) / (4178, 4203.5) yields -3.15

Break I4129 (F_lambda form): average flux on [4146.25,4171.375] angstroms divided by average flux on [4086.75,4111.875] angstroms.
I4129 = 1.32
